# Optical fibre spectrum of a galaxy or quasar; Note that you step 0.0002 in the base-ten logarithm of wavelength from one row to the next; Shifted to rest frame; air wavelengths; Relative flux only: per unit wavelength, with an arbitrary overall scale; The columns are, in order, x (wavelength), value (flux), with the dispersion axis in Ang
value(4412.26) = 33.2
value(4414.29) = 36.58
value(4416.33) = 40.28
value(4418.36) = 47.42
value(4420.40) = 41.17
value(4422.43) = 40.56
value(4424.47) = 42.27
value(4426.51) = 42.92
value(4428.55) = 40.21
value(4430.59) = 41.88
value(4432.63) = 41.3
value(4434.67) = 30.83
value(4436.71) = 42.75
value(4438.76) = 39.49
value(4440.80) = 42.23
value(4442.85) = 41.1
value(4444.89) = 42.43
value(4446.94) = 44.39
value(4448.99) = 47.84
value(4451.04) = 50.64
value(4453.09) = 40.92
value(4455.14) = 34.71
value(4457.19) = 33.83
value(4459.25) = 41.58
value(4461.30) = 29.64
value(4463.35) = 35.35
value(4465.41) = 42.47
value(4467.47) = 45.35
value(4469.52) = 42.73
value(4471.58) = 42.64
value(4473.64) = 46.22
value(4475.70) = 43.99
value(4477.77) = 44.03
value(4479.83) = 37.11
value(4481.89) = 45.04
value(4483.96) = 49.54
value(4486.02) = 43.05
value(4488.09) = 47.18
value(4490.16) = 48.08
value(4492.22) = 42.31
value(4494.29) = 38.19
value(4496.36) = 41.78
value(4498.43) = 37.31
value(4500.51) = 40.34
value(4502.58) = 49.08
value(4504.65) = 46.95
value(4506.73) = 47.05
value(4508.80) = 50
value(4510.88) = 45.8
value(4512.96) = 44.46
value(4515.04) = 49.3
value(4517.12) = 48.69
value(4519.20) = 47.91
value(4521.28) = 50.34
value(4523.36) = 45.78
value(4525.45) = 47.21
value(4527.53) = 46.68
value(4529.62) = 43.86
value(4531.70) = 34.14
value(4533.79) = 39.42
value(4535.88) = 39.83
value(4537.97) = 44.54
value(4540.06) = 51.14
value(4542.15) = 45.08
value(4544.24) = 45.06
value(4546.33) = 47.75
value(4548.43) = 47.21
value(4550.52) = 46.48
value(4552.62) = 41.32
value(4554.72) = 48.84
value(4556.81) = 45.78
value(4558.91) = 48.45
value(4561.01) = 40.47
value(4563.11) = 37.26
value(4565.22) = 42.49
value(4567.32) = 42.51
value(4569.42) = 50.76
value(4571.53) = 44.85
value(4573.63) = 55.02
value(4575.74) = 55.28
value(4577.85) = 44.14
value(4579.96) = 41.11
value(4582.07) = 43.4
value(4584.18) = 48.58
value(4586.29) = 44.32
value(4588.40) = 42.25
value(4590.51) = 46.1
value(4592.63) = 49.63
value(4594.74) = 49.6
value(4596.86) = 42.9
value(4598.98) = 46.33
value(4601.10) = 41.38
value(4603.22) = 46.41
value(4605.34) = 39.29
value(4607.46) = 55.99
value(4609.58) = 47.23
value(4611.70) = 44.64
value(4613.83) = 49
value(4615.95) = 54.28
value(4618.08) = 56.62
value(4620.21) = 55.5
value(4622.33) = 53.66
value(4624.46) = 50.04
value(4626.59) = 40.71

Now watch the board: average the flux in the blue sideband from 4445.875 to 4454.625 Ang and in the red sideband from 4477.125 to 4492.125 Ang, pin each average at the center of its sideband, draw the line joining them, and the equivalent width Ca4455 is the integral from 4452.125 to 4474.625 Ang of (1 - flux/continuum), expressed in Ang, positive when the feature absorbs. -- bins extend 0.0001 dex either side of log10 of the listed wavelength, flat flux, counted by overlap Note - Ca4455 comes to 2.74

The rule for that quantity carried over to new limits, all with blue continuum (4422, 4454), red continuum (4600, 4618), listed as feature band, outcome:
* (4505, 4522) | -1.3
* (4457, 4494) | 0.8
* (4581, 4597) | 0.4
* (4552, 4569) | 0.9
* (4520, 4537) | 0.6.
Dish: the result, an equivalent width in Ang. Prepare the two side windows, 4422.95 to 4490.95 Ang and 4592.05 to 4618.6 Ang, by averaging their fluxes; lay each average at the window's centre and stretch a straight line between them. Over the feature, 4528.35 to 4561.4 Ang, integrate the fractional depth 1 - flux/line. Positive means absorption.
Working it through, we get 0.7 Ang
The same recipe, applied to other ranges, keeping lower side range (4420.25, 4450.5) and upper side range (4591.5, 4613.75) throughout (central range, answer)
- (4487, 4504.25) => 0.1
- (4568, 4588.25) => -0.6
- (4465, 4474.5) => -0.3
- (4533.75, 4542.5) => 0.0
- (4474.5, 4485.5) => -0.3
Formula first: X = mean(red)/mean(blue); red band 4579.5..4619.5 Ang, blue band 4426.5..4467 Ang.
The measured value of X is 1.2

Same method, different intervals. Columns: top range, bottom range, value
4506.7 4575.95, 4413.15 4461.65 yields 1.12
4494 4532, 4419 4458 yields 1.10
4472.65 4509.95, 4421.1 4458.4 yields 1.08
